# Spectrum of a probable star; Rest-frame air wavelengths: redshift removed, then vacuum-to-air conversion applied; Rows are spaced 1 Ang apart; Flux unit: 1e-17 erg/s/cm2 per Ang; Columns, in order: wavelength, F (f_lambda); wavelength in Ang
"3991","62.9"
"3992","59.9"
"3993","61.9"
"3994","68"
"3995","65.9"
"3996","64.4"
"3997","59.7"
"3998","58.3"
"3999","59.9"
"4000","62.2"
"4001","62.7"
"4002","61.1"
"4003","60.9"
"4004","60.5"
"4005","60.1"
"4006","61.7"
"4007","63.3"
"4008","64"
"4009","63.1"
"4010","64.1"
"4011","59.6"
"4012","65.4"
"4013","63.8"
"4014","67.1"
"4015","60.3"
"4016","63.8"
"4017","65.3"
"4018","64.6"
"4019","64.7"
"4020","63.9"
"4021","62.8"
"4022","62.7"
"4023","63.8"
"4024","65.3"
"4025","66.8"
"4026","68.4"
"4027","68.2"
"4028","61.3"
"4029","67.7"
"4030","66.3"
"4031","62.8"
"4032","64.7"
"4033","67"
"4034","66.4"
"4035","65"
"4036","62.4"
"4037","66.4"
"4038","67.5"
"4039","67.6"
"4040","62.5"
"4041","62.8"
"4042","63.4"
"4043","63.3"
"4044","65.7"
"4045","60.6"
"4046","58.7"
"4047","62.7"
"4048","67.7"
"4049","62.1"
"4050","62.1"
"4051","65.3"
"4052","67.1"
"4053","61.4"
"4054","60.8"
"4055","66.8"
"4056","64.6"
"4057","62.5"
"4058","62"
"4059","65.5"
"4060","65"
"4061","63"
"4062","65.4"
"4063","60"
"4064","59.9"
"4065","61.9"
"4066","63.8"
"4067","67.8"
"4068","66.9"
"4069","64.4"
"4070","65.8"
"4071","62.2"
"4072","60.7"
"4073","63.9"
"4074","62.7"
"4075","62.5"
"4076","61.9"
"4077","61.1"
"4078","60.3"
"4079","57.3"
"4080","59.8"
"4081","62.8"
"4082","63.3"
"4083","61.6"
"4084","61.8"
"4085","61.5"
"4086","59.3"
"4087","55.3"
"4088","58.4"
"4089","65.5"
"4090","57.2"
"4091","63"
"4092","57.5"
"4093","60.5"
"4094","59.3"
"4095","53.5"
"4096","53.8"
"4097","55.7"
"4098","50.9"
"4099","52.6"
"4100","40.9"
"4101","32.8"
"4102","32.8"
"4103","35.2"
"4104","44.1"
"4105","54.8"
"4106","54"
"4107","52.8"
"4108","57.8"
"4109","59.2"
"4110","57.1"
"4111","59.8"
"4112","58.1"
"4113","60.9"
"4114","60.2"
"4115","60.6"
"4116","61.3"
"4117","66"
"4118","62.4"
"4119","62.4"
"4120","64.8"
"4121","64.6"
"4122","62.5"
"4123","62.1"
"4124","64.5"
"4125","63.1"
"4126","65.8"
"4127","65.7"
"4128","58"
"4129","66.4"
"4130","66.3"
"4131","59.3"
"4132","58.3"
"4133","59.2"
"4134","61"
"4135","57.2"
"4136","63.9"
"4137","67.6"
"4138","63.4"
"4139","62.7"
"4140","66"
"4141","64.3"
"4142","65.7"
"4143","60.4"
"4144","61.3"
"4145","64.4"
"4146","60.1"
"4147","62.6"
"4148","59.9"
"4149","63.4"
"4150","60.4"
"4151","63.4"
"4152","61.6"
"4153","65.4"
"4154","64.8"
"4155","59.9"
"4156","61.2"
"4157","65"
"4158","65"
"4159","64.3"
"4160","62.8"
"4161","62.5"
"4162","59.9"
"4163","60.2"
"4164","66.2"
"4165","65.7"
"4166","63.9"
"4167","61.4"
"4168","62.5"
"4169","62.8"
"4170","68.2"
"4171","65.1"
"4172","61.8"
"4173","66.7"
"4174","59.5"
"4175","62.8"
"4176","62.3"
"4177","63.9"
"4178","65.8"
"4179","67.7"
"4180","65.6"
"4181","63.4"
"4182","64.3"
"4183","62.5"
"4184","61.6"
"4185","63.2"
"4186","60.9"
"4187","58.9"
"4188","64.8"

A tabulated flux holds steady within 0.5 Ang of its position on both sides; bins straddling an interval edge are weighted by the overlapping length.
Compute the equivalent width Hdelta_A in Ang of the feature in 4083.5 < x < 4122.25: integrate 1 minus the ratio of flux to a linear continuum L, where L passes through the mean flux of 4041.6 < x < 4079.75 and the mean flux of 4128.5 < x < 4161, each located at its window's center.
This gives 4.2 Ang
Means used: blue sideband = 63.1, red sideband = 62.7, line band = 56.1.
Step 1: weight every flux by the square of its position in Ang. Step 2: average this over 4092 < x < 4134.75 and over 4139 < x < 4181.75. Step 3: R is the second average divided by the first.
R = 1.13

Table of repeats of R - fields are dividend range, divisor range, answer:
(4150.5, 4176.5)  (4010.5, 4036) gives 1.05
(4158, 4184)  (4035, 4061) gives 1.06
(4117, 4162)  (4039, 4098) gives 1.05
